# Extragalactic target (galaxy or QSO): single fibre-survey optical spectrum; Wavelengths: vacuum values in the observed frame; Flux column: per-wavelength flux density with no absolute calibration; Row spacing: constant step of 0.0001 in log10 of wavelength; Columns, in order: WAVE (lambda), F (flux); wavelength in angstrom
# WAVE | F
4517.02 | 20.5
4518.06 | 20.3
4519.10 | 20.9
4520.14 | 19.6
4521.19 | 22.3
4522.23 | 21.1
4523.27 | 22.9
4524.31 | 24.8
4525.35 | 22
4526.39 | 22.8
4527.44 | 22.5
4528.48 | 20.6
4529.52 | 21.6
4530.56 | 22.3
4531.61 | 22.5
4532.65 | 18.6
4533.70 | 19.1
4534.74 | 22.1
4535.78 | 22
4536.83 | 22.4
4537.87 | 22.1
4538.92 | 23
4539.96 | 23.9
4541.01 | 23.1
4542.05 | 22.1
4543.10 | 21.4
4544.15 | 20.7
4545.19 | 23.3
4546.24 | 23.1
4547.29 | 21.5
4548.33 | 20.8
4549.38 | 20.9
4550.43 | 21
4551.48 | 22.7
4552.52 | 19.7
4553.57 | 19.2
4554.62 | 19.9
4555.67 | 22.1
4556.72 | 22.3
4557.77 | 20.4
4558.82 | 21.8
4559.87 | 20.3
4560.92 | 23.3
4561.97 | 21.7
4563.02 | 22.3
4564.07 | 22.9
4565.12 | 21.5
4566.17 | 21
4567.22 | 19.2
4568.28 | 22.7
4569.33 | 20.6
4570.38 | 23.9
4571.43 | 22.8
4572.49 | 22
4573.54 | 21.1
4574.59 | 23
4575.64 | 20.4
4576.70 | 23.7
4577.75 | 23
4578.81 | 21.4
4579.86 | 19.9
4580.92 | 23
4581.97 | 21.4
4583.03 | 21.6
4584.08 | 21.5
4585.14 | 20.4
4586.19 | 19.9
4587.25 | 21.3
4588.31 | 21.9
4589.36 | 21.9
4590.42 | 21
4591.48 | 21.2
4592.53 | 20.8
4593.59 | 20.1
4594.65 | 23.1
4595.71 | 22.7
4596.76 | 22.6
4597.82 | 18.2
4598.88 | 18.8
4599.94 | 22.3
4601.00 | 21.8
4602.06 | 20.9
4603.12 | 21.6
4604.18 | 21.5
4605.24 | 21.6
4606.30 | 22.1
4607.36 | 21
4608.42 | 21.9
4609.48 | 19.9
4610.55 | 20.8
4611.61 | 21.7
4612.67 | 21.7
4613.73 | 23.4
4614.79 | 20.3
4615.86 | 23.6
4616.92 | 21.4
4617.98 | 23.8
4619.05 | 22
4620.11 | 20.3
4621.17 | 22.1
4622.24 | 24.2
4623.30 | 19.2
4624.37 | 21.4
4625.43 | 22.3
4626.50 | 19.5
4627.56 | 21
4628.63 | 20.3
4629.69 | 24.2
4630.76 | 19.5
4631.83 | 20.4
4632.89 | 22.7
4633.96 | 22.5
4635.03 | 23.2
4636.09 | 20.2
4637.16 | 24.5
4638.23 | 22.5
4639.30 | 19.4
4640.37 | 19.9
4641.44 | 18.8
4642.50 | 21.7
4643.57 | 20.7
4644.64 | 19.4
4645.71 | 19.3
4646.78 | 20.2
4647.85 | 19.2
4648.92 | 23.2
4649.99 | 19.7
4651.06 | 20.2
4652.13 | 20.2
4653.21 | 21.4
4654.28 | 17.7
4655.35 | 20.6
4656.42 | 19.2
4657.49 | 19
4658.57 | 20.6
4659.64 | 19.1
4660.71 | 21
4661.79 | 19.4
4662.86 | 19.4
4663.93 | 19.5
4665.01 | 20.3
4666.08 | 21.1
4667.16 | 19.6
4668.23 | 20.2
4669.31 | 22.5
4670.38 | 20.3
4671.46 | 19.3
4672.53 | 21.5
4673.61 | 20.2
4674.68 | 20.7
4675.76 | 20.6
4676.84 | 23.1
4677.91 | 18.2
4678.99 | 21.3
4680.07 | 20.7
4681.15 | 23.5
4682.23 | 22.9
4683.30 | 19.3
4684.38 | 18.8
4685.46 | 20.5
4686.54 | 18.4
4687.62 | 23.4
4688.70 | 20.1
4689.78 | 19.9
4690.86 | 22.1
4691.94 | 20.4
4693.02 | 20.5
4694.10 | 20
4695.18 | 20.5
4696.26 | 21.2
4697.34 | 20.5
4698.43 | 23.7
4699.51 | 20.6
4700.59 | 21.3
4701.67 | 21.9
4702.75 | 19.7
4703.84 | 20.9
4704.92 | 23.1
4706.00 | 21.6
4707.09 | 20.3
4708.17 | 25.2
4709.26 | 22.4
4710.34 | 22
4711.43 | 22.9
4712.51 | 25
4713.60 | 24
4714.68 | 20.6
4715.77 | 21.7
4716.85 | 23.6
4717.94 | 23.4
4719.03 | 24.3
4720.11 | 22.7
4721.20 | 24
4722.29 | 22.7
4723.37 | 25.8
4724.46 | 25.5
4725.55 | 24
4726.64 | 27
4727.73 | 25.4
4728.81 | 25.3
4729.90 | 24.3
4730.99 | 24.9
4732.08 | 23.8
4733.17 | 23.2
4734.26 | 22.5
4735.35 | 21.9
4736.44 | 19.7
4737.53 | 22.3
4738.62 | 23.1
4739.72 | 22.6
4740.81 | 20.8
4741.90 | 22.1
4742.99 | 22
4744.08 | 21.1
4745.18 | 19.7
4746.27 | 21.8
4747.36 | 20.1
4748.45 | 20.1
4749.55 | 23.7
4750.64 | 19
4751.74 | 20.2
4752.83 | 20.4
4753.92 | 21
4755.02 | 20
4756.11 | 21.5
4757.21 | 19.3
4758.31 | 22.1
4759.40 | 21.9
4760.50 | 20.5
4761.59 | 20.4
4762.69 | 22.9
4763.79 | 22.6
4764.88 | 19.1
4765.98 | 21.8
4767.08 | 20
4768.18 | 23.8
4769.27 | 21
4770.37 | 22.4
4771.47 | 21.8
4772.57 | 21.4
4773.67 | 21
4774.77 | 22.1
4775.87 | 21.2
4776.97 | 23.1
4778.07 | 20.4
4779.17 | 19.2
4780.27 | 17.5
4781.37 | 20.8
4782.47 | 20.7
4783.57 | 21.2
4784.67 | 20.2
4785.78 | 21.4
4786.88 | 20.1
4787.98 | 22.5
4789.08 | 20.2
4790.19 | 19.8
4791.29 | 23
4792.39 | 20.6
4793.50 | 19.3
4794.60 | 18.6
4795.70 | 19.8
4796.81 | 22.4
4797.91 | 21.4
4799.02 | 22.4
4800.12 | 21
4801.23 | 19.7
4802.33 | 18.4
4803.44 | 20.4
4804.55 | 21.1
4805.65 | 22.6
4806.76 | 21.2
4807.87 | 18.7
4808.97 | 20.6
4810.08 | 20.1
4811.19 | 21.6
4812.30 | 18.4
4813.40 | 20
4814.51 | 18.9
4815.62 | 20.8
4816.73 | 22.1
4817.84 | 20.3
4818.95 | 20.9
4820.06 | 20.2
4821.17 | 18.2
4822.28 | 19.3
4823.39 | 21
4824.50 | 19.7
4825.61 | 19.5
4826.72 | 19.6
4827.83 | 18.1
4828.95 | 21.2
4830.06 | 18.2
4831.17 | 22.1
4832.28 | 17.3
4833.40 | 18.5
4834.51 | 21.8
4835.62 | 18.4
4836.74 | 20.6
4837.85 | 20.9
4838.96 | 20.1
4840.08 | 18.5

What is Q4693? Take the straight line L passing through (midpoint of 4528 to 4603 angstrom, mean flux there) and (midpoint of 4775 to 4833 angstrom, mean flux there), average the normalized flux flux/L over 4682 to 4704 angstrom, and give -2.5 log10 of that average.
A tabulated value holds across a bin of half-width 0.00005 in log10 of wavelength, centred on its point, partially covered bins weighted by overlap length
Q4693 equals 0.007 mag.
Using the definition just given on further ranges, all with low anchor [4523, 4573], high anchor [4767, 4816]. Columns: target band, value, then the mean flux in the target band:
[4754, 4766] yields -0.010 mag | 21.1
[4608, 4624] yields -0.013 mag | 21.7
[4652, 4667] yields 0.076 mag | 19.9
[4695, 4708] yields -0.015 mag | 21.4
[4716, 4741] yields -0.127 mag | 23.6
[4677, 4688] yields 0.023 mag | 20.7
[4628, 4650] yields 0.017 mag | 21.1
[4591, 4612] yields 0.016 mag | 21.2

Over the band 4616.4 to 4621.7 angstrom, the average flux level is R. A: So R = 21.9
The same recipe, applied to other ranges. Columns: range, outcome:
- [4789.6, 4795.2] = 20.3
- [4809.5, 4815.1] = 19.8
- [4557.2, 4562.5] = 21.5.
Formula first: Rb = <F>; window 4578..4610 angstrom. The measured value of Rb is 21.3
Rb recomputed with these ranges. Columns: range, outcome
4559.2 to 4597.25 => 21.7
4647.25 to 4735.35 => 21.6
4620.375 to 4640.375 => 21.5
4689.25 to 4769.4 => 22.1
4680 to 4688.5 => 20.9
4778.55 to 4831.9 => 20.3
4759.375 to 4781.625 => 21.2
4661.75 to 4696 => 20.6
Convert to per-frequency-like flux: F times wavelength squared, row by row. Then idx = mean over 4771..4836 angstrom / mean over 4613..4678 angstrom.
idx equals 1.04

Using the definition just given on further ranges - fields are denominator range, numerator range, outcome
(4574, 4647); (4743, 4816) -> 1.04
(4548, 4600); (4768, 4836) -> 1.05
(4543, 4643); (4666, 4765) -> 1.07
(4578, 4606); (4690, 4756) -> 1.11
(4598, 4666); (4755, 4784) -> 1.07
